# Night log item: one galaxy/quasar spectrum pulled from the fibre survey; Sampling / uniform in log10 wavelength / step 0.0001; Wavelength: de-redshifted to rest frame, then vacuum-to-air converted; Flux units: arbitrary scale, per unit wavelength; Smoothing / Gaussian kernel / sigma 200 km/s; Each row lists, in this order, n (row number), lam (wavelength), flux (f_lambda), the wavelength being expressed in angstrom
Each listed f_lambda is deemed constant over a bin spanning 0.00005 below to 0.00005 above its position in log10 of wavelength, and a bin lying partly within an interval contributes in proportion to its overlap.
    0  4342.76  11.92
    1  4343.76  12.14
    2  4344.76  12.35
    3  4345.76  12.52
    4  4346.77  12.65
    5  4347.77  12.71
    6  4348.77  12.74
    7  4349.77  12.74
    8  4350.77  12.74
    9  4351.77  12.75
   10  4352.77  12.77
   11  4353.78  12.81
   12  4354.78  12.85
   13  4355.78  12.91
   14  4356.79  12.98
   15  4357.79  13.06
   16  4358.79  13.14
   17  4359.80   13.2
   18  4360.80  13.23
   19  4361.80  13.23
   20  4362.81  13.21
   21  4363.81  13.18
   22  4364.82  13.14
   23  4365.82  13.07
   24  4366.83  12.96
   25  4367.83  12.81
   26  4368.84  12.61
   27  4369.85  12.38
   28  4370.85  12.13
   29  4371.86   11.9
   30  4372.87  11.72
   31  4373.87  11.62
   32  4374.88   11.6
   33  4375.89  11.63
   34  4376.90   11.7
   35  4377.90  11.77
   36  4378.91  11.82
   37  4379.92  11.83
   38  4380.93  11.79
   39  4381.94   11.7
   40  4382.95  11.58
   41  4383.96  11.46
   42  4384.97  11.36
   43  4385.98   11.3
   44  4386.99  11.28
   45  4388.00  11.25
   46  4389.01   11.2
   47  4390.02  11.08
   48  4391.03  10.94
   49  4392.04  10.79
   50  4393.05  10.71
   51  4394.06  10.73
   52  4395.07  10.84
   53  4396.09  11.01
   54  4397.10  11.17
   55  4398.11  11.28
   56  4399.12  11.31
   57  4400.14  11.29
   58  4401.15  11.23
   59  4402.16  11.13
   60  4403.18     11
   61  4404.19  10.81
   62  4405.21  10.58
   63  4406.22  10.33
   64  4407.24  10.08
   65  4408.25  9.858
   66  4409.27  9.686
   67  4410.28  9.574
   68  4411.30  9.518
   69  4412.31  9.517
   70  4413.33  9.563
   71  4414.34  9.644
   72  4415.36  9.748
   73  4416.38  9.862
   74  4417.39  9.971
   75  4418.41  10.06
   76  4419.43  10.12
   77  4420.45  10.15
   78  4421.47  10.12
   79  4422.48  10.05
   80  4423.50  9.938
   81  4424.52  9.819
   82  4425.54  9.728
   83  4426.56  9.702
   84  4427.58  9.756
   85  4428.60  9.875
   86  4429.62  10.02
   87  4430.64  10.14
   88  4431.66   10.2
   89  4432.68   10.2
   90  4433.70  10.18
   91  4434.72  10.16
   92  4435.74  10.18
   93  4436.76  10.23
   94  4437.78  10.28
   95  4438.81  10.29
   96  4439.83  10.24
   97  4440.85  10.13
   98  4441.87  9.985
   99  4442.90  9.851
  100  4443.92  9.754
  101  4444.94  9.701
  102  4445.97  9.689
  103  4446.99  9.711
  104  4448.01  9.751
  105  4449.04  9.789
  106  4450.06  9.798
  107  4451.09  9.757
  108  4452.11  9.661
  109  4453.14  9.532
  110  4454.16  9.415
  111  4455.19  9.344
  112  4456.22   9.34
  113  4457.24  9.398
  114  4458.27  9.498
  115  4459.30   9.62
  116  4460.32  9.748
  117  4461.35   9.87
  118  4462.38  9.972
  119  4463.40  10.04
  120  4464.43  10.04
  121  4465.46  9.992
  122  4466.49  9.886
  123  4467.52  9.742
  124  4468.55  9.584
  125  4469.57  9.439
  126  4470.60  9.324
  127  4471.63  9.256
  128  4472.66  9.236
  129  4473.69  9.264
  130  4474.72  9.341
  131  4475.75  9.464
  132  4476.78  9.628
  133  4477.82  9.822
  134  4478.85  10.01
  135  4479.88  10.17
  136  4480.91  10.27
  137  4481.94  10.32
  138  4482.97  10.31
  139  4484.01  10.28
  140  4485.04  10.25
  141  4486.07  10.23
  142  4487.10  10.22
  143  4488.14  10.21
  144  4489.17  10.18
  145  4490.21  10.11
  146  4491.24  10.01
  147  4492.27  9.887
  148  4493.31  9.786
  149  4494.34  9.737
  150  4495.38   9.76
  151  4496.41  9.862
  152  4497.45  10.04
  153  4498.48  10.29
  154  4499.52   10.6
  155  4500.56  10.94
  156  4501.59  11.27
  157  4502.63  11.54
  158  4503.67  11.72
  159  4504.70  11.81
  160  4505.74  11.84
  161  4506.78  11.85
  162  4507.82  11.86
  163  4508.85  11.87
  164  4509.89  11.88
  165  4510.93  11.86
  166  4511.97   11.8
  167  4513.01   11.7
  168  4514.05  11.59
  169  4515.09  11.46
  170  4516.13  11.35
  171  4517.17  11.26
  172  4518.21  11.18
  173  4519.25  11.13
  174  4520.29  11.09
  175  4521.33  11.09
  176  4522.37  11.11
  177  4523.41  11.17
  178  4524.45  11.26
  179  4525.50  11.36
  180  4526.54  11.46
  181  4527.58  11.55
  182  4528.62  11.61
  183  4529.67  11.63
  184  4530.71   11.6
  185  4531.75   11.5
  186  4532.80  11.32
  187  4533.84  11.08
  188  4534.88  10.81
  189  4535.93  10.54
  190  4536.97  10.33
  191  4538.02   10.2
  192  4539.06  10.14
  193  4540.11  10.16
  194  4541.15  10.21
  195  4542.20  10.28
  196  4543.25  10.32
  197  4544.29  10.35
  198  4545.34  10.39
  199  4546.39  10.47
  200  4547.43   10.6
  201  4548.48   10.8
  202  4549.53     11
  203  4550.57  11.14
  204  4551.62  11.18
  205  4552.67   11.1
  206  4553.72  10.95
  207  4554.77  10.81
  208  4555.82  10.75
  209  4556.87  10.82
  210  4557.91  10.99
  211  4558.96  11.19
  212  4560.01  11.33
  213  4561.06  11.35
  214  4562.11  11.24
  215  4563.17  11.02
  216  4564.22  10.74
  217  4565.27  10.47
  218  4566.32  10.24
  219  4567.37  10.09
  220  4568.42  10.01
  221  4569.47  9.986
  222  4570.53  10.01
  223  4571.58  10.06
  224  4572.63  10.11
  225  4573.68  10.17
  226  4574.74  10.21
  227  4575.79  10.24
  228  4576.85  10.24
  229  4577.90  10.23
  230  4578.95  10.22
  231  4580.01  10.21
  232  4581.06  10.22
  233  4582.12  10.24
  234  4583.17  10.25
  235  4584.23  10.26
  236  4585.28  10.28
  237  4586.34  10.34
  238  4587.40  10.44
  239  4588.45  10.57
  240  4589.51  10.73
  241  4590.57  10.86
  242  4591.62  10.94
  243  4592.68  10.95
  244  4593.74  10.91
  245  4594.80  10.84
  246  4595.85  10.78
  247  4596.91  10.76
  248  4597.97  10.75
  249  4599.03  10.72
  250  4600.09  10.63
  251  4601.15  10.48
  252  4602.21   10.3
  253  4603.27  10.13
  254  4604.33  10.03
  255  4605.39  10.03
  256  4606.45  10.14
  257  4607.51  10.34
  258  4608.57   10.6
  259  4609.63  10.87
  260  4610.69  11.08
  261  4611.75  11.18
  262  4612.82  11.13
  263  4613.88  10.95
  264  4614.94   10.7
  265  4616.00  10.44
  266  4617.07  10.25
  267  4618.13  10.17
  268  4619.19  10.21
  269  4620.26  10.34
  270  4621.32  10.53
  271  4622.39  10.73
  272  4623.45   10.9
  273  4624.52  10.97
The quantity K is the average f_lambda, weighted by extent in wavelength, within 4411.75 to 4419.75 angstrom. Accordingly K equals 9.81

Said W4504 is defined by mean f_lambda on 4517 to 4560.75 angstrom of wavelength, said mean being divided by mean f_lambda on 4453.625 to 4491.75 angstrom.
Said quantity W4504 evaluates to 1.12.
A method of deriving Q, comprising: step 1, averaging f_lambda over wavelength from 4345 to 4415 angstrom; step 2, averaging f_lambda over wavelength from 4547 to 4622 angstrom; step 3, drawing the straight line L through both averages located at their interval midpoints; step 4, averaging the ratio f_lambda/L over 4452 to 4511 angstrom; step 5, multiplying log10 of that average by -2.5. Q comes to 0.10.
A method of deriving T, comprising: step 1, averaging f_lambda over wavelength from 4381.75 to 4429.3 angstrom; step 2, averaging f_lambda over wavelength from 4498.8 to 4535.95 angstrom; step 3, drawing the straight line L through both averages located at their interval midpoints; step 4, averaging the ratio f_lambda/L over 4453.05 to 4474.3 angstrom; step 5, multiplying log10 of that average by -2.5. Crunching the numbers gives 0.145 mag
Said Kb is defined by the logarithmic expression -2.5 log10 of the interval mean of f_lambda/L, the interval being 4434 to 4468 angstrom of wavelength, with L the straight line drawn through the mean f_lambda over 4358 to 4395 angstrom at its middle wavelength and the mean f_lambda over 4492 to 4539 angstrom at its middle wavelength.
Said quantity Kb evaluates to 0.17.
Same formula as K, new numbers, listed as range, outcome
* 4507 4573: 11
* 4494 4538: 11.2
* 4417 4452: 9.98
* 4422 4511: 10.1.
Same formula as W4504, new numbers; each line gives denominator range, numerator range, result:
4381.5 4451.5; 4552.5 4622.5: 1.02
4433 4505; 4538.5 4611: 1.06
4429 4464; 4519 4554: 1.11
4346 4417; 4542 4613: 0.91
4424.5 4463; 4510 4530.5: 1.16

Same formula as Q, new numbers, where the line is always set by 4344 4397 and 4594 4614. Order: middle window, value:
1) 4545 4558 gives 0.01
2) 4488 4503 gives 0.11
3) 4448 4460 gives 0.21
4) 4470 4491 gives 0.16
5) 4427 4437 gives 0.16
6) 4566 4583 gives 0.07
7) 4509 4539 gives -0.01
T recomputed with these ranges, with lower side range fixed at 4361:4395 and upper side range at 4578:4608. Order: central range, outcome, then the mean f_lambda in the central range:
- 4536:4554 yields 0.02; 10.6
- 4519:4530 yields -0.04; 11.3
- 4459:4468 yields 0.15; 9.89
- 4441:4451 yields 0.17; 9.79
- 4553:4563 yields -0.03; 11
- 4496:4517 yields -0.03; 11.4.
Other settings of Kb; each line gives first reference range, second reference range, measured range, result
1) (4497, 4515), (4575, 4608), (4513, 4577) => 0.017 mag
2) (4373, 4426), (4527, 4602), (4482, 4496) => 0.063 mag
